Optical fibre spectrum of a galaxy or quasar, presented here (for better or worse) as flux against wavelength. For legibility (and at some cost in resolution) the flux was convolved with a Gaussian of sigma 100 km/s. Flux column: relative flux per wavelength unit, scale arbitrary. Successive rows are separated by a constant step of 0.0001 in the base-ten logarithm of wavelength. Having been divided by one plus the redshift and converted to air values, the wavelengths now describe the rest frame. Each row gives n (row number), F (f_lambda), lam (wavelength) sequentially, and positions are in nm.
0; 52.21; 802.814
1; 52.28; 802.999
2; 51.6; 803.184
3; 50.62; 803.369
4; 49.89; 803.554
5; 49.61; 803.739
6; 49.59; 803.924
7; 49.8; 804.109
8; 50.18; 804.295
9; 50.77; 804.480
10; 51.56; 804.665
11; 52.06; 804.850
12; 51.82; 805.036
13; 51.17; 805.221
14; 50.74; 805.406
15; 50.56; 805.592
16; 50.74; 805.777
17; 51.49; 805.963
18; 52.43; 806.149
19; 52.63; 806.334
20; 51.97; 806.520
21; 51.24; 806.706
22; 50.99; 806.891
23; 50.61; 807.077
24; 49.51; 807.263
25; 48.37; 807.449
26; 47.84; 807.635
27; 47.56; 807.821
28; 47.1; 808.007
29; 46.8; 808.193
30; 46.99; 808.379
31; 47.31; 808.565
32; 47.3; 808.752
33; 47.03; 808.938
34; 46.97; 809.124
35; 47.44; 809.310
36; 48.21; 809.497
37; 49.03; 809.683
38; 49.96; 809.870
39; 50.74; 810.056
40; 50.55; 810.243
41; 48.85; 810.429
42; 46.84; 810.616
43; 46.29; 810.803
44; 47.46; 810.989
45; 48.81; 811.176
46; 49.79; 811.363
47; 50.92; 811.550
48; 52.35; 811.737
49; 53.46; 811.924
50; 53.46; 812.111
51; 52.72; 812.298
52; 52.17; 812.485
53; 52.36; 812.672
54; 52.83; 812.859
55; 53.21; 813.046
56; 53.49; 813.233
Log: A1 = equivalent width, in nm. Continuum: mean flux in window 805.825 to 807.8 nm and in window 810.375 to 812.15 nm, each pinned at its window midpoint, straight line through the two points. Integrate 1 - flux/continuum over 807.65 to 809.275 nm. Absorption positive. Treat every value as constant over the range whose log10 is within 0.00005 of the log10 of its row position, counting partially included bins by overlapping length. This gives 0.10 nm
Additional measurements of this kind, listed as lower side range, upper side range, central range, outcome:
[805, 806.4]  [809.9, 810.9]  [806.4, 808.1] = 0.035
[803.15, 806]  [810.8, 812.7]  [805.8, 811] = 0.199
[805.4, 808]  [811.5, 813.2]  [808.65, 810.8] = 0.136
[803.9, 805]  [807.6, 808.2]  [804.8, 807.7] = -0.113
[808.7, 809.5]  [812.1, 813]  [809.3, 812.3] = 0.010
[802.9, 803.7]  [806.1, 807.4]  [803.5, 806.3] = 0.012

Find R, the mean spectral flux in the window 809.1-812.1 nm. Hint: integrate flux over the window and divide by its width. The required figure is 49.4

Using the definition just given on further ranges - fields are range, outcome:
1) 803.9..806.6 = 51.2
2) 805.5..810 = 49.2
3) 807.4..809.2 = 47.3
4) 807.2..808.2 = 47.9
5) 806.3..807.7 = 50.3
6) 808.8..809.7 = 47.6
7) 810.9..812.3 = 51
